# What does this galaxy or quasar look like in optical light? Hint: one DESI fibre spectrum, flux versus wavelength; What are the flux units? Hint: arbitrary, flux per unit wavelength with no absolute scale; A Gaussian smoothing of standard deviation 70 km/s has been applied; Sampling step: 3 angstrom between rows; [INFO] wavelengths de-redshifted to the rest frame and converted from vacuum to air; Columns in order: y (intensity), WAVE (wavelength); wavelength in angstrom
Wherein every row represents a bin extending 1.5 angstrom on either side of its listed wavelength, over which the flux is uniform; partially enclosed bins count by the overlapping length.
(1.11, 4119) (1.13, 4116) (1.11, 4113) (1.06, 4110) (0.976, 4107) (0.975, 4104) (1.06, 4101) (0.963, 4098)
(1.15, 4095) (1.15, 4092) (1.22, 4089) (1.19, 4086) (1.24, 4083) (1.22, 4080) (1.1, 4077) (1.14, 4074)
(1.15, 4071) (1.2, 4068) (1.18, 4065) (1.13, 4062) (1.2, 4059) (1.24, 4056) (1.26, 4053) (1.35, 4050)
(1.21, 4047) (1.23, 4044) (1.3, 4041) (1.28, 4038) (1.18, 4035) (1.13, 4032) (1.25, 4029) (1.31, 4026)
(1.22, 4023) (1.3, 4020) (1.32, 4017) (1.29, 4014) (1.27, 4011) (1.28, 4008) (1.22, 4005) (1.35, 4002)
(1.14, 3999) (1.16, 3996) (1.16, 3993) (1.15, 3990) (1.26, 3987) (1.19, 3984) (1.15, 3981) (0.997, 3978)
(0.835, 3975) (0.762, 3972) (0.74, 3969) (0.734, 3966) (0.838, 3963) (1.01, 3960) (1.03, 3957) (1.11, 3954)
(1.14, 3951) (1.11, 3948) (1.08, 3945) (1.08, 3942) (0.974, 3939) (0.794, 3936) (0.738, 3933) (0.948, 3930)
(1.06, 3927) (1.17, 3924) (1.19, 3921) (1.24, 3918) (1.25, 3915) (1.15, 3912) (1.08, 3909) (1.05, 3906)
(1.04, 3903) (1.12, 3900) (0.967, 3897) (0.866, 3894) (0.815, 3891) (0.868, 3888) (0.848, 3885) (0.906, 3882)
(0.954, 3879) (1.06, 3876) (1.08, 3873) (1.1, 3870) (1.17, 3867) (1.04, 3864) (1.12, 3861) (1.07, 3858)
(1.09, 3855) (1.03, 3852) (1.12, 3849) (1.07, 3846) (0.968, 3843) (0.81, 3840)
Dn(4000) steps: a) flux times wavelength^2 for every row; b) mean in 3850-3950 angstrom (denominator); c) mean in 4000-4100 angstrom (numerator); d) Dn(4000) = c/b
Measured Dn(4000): 1.27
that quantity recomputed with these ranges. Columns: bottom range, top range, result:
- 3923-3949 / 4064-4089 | 1.28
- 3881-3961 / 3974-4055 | 1.25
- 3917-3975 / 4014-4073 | 1.32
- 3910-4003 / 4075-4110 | 1.13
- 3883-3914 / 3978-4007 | 1.27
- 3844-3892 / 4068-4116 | 1.22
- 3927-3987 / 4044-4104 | 1.28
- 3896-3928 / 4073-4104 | 1.10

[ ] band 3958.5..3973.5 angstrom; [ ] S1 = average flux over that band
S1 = 0.817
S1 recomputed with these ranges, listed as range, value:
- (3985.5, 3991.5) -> 1.21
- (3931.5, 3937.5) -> 0.766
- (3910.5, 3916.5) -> 1.2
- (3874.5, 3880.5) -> 1.01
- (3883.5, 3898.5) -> 0.873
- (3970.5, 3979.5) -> 0.865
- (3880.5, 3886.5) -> 0.877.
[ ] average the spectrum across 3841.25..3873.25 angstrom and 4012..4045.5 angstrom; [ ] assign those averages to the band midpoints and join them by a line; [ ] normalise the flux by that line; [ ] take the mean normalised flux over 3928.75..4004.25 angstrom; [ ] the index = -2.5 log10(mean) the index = 0.17 mag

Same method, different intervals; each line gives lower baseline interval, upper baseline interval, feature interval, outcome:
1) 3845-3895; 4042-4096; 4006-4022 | -0.125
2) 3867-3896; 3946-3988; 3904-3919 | -0.184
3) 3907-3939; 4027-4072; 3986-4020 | -0.070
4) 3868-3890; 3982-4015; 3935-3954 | 0.070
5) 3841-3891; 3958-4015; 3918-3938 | 0.051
